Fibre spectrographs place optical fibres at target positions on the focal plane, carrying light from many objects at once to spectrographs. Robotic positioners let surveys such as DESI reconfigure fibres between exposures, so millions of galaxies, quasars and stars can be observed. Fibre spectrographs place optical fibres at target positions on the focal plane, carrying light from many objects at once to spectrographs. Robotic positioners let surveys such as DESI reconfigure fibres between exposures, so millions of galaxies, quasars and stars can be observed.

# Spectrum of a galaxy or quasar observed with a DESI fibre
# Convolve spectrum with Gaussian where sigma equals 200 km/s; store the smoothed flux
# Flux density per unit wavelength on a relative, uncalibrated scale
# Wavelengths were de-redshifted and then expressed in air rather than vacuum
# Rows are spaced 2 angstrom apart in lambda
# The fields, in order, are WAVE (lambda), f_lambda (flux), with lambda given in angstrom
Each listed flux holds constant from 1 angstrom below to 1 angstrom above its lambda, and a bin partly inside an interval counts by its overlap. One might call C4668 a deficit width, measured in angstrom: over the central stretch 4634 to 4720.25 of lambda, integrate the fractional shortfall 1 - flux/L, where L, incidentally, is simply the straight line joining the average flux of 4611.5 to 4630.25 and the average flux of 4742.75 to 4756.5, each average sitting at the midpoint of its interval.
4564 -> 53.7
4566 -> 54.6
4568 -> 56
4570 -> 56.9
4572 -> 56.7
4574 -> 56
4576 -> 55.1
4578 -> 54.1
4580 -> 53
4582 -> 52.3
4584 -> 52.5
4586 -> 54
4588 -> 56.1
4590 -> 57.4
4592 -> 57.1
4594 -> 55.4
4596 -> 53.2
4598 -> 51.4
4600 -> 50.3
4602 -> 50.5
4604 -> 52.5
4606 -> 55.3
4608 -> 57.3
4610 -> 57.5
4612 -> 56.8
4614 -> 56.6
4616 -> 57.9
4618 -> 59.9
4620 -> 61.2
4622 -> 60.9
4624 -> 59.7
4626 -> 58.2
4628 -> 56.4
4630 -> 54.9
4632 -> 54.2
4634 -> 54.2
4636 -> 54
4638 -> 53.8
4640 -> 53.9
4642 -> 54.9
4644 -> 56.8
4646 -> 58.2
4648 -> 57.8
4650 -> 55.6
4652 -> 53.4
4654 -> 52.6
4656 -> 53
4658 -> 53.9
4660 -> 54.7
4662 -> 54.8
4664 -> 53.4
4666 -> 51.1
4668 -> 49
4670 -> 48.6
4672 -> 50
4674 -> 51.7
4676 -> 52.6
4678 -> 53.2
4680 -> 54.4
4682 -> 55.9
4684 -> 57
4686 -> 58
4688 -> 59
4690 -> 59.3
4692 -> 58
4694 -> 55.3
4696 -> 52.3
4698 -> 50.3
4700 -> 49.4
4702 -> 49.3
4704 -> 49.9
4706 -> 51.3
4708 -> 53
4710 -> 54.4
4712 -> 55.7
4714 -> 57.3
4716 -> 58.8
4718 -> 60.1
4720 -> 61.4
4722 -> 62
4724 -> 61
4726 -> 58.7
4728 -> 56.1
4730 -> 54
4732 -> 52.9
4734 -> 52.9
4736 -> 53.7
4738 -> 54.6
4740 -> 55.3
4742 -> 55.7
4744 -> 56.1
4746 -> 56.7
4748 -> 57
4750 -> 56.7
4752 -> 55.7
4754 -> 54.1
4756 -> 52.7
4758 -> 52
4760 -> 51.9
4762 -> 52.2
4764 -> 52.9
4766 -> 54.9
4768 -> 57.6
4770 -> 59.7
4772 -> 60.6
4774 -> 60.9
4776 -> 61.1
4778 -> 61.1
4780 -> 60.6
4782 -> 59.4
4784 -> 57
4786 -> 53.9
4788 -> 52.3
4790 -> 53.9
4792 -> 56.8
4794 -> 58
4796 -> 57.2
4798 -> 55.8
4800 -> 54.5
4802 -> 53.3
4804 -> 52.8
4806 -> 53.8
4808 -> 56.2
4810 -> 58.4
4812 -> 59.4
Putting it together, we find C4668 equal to 4.4 angstrom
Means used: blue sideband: 58.4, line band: 54.3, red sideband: 55.7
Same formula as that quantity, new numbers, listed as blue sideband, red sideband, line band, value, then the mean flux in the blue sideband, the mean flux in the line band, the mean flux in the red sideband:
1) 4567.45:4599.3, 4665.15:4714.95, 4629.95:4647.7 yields -0.3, 54.8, 55.1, 53.4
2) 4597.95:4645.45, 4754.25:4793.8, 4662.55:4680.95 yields 1.5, 55.9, 51.6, 56.4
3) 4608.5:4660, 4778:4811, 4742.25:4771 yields 0.5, 56.2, 55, 56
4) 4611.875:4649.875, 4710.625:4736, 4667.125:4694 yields 1.3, 56.8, 54.4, 57.4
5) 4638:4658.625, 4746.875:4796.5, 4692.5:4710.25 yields 1.2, 55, 51.8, 56.4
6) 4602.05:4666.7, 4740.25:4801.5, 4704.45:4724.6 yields -0.4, 55.7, 57.2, 56.3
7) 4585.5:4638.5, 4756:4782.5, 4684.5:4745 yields 1.2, 55.8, 55.5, 57.1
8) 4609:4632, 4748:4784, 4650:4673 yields 2.1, 58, 52.4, 56.7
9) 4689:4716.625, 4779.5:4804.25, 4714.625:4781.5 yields -2.3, 53.8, 56.7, 55.8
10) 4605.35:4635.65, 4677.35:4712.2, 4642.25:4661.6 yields 0.3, 57.4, 55.1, 54.2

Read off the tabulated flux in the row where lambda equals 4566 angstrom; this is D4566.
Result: 54.6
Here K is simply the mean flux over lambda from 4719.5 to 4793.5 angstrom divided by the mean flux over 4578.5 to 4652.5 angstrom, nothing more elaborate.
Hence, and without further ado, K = 1.0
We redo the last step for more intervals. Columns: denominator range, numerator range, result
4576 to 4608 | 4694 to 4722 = 1.01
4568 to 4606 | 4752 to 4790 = 1.04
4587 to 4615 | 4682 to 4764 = 1.01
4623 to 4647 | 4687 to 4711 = 0.96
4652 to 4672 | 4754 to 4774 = 1.06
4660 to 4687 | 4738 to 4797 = 1.06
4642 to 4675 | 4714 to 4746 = 1.06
